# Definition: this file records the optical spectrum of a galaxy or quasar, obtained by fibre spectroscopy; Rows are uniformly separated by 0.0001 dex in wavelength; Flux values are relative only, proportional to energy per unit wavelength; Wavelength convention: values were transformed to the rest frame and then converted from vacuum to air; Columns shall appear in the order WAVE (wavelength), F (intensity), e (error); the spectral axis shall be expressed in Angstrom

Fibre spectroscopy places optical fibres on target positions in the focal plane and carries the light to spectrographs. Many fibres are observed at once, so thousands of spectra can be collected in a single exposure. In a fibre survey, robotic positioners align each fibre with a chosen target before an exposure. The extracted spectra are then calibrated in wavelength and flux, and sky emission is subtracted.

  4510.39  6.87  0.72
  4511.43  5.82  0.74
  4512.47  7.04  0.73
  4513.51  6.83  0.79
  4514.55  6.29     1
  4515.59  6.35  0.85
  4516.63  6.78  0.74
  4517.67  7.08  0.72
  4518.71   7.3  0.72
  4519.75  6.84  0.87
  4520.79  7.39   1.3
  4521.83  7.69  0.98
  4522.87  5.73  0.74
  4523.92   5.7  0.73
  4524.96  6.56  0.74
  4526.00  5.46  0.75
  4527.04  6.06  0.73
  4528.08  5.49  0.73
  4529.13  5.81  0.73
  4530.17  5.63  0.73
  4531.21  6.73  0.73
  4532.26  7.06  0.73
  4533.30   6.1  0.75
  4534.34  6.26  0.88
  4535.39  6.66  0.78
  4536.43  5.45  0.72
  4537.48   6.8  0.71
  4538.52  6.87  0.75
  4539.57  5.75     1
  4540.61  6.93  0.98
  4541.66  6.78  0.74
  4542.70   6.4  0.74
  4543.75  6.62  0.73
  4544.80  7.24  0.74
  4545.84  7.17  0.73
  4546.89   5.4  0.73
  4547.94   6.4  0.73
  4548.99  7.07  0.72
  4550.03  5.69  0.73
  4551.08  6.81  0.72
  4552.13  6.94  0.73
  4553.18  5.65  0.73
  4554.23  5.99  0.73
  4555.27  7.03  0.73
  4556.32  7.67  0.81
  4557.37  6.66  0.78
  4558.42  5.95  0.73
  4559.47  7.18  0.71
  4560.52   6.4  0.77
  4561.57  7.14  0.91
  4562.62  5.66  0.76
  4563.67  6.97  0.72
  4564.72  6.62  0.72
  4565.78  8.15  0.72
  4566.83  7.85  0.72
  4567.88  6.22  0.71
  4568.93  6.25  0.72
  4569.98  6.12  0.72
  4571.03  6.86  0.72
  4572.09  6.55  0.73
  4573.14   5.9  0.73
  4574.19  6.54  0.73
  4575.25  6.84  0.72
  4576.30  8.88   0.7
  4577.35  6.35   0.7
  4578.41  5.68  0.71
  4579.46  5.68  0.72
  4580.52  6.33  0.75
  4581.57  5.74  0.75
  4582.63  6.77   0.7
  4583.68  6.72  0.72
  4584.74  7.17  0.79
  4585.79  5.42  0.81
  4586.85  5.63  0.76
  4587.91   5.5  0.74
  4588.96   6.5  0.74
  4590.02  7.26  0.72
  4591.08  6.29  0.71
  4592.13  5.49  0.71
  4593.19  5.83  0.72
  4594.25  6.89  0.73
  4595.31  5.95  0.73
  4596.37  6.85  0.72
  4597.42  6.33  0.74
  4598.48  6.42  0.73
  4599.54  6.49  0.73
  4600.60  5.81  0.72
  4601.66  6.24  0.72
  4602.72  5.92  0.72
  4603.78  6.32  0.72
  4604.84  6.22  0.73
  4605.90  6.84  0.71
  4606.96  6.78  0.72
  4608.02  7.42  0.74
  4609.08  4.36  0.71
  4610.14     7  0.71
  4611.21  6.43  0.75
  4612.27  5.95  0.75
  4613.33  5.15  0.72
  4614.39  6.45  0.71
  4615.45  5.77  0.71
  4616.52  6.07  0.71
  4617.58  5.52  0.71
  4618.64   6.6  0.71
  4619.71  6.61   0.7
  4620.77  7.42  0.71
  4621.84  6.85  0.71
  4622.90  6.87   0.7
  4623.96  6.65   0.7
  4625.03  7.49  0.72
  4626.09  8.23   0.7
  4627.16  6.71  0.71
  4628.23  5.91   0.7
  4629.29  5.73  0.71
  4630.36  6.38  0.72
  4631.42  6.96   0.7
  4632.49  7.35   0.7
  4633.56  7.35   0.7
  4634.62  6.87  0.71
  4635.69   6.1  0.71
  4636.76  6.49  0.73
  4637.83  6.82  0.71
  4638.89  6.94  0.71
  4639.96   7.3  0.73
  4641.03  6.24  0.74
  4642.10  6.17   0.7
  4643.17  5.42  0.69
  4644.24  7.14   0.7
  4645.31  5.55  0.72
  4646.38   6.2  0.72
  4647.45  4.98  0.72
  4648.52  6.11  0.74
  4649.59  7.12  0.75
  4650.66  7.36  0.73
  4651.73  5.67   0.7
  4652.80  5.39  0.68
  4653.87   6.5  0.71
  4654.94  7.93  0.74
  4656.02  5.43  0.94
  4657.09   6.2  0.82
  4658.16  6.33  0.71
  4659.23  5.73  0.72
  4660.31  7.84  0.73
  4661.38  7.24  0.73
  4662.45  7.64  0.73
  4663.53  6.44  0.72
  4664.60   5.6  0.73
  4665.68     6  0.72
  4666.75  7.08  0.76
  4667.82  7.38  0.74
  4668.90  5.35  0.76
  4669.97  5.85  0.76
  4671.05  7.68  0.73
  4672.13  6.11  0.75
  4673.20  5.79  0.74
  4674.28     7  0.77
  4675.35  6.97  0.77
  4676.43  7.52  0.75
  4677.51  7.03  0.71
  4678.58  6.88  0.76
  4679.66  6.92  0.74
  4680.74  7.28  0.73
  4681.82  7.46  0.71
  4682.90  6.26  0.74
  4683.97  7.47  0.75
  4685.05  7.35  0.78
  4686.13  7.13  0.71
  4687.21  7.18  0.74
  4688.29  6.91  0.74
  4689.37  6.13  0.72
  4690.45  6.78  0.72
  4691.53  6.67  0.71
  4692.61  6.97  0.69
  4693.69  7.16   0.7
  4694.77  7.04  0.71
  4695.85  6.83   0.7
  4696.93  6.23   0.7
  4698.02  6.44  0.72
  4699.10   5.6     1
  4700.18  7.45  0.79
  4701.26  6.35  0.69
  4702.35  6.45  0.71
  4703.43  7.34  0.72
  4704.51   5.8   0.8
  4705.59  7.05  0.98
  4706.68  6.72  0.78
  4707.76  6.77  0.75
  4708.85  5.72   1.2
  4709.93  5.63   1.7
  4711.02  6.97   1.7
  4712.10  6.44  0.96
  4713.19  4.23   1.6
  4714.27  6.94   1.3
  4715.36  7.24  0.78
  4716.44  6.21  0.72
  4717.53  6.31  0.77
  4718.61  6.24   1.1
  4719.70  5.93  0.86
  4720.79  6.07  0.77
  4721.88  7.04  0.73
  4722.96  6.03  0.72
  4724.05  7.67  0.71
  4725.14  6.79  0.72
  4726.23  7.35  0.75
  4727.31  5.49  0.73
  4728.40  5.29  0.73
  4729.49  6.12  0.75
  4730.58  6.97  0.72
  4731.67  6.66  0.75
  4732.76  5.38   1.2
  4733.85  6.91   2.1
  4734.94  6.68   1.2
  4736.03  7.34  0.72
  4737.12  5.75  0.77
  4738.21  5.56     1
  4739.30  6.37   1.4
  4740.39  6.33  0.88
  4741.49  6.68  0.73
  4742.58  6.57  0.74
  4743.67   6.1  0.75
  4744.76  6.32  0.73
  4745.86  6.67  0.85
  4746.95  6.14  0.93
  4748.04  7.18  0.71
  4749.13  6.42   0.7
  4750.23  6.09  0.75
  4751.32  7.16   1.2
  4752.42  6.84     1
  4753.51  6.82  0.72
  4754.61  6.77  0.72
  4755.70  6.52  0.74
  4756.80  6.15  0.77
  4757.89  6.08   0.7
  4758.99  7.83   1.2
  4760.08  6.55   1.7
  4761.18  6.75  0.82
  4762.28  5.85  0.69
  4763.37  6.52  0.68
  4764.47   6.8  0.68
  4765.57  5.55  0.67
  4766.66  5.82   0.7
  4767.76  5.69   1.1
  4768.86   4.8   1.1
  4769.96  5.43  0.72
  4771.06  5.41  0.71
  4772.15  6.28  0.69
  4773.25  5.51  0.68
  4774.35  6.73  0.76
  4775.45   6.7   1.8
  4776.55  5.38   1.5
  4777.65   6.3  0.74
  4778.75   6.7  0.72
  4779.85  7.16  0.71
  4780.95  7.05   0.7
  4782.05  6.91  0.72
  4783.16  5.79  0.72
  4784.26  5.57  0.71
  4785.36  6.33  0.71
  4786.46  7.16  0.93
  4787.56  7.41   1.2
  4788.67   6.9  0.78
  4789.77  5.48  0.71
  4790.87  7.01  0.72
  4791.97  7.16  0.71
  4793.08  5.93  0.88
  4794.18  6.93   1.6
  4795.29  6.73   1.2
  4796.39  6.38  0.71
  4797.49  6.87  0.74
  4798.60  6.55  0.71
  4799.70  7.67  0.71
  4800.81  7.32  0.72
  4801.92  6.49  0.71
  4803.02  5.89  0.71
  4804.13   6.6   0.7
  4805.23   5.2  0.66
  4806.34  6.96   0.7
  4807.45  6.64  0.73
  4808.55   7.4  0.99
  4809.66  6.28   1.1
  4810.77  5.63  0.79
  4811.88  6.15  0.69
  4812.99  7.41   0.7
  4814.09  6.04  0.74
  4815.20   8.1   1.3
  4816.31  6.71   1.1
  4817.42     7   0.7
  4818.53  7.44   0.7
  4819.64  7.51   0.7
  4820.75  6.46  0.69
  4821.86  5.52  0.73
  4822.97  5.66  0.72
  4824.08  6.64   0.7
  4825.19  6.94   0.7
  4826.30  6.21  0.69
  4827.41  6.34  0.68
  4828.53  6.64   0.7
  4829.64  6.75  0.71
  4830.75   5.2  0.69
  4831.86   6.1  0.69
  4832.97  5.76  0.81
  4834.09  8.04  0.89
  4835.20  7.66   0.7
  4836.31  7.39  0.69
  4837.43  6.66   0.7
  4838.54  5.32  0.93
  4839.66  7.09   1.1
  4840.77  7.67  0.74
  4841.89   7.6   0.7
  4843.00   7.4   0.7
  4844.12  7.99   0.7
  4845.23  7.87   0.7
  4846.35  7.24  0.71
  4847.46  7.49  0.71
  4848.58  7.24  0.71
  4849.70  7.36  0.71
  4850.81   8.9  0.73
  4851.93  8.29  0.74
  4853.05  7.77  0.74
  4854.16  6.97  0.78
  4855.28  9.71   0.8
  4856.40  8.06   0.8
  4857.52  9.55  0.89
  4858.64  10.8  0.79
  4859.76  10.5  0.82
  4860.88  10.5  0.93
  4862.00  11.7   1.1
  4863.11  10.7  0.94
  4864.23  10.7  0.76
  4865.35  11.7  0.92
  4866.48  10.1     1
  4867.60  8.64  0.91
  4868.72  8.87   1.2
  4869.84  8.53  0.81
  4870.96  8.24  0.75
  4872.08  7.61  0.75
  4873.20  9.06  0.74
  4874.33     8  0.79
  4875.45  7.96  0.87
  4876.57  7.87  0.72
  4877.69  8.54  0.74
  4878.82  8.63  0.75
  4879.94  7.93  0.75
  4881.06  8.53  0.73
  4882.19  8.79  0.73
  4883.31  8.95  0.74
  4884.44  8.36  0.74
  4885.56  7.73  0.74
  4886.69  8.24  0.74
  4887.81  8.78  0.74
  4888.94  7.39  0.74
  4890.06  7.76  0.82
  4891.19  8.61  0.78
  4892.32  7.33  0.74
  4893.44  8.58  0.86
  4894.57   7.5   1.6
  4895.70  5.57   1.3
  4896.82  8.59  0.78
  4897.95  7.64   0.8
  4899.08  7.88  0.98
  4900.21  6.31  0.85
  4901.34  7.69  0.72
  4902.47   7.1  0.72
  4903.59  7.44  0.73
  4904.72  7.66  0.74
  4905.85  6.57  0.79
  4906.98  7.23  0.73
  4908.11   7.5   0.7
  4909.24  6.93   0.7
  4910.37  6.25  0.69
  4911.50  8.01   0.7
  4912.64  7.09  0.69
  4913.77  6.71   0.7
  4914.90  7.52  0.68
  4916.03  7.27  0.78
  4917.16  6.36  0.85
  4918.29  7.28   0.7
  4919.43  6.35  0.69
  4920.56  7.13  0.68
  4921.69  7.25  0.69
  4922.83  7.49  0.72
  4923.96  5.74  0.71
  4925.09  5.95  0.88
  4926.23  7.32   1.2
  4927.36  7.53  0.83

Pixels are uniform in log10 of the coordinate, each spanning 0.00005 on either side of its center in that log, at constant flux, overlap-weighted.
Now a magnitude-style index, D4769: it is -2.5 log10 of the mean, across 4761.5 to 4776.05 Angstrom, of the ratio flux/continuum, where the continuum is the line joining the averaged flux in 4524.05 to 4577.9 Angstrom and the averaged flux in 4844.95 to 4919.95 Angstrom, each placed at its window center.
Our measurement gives 0.267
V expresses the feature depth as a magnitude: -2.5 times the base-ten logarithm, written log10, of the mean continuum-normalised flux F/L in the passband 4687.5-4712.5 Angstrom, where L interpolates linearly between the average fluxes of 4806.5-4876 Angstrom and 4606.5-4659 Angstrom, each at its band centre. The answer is 0.044 mag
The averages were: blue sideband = 6.45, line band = 6.59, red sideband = 7.73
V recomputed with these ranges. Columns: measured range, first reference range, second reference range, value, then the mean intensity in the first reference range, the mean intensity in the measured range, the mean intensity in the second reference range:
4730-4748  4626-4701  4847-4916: 0.124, 6.64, 6.42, 8.26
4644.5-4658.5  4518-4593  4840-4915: 0.126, 6.48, 6.23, 8.21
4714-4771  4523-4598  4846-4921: 0.159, 6.44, 6.39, 8.15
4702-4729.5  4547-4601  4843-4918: 0.141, 6.48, 6.38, 8.18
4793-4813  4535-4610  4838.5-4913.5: 0.183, 6.47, 6.57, 8.19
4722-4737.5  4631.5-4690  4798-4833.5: 0.018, 6.64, 6.49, 6.54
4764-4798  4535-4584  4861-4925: 0.186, 6.58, 6.32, 7.96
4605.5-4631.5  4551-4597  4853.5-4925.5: 0.043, 6.52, 6.48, 8.09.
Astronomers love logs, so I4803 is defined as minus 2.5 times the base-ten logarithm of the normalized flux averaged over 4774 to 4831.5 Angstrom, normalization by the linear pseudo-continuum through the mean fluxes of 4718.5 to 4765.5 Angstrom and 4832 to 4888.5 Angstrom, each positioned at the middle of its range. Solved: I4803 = 0.137 mag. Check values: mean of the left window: 6.48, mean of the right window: 8.4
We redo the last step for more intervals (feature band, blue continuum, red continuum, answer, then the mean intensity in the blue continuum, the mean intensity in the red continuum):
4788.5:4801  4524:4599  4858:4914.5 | 0.16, 6.45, 8.3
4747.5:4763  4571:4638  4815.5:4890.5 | 0.11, 6.44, 7.96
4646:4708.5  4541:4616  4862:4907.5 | 0.06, 6.44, 8.28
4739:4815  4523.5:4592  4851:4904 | 0.22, 6.46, 8.55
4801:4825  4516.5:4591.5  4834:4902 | 0.21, 6.51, 8.3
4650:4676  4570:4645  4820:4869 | 0.04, 6.45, 7.9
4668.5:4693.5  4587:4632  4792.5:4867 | -0.02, 6.39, 7.44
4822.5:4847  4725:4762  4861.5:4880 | 0.22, 6.48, 9.13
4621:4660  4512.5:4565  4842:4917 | 0.08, 6.51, 8.2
